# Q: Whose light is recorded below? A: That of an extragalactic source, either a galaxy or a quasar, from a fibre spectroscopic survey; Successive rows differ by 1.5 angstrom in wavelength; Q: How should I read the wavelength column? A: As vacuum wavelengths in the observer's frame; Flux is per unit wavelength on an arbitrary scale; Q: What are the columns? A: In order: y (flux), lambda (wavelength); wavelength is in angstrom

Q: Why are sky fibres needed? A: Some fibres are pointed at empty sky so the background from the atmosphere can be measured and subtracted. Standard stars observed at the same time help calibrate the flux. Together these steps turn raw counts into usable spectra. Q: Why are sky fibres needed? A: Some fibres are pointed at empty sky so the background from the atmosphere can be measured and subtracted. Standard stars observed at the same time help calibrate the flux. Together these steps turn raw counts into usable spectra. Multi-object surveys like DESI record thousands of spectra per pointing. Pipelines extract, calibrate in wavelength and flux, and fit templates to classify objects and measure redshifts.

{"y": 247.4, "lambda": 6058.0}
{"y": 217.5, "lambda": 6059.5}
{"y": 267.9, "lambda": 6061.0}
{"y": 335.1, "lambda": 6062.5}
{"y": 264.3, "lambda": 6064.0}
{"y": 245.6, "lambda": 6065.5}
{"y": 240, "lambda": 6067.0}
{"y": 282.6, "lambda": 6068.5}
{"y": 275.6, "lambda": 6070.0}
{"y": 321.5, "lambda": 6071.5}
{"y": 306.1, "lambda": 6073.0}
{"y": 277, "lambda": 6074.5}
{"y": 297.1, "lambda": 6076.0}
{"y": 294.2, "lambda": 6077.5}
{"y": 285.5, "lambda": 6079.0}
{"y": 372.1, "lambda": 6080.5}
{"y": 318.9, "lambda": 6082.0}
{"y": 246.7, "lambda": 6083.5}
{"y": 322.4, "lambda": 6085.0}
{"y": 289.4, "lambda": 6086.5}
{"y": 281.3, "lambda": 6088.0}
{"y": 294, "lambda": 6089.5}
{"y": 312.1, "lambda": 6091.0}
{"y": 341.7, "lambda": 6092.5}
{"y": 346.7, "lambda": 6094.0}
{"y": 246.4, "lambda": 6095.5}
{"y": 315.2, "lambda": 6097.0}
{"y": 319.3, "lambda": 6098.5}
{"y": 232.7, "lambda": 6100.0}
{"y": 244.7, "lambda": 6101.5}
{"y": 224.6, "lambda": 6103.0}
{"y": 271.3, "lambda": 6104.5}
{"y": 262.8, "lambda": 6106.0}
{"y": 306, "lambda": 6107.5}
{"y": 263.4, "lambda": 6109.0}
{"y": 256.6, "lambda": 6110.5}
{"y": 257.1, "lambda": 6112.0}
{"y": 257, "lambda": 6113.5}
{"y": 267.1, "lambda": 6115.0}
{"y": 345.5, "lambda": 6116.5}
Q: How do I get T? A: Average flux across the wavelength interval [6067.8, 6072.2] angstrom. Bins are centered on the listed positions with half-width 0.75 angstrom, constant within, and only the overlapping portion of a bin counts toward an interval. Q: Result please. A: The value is 293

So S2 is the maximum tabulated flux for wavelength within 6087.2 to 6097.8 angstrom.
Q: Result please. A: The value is 346.7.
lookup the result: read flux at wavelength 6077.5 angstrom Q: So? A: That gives 294.2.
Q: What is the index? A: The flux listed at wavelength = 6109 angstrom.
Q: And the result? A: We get 263.4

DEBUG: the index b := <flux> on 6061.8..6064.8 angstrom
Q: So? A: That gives 298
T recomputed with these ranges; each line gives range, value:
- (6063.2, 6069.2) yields 259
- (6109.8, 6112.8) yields 257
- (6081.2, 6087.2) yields 295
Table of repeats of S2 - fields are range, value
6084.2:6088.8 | 322.4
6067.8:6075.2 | 321.5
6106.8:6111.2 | 306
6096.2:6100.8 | 319.3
